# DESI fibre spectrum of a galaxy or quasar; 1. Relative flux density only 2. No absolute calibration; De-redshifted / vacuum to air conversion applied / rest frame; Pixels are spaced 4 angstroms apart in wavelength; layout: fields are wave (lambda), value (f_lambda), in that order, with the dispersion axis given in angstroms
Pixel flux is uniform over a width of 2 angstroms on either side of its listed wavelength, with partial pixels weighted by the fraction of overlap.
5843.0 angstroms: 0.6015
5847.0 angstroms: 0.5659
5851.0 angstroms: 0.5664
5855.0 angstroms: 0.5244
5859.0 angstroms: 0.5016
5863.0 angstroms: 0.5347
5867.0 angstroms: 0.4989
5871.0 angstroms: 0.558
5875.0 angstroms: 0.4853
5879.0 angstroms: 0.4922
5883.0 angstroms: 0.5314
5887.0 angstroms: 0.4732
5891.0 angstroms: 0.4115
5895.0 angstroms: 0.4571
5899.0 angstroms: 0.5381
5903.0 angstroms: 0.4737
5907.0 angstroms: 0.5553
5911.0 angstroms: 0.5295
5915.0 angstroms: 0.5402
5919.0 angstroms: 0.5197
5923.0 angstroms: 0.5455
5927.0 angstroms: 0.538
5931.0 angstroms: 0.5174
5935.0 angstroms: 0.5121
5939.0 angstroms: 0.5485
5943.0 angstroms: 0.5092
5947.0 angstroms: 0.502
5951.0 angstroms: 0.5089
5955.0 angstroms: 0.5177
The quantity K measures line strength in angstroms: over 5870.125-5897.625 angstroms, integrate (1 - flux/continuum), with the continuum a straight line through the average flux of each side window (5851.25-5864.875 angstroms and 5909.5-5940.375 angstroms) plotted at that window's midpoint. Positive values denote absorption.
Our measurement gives 2.2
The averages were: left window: 0.526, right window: 0.531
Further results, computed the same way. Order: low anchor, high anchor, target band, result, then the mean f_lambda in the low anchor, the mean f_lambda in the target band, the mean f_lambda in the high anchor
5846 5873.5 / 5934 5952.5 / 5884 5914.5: 1.8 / 0.534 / 0.495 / 0.517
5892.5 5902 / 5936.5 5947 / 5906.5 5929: -1.4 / 0.491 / 0.537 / 0.523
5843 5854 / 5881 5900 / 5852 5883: 0.7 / 0.569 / 0.516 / 0.479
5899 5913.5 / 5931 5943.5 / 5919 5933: -0.2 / 0.523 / 0.532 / 0.524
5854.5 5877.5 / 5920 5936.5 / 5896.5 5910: 0.1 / 0.516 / 0.52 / 0.528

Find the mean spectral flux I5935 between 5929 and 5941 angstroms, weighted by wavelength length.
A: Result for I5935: 0.526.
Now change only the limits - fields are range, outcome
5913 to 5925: 0.535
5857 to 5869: 0.512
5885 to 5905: 0.471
